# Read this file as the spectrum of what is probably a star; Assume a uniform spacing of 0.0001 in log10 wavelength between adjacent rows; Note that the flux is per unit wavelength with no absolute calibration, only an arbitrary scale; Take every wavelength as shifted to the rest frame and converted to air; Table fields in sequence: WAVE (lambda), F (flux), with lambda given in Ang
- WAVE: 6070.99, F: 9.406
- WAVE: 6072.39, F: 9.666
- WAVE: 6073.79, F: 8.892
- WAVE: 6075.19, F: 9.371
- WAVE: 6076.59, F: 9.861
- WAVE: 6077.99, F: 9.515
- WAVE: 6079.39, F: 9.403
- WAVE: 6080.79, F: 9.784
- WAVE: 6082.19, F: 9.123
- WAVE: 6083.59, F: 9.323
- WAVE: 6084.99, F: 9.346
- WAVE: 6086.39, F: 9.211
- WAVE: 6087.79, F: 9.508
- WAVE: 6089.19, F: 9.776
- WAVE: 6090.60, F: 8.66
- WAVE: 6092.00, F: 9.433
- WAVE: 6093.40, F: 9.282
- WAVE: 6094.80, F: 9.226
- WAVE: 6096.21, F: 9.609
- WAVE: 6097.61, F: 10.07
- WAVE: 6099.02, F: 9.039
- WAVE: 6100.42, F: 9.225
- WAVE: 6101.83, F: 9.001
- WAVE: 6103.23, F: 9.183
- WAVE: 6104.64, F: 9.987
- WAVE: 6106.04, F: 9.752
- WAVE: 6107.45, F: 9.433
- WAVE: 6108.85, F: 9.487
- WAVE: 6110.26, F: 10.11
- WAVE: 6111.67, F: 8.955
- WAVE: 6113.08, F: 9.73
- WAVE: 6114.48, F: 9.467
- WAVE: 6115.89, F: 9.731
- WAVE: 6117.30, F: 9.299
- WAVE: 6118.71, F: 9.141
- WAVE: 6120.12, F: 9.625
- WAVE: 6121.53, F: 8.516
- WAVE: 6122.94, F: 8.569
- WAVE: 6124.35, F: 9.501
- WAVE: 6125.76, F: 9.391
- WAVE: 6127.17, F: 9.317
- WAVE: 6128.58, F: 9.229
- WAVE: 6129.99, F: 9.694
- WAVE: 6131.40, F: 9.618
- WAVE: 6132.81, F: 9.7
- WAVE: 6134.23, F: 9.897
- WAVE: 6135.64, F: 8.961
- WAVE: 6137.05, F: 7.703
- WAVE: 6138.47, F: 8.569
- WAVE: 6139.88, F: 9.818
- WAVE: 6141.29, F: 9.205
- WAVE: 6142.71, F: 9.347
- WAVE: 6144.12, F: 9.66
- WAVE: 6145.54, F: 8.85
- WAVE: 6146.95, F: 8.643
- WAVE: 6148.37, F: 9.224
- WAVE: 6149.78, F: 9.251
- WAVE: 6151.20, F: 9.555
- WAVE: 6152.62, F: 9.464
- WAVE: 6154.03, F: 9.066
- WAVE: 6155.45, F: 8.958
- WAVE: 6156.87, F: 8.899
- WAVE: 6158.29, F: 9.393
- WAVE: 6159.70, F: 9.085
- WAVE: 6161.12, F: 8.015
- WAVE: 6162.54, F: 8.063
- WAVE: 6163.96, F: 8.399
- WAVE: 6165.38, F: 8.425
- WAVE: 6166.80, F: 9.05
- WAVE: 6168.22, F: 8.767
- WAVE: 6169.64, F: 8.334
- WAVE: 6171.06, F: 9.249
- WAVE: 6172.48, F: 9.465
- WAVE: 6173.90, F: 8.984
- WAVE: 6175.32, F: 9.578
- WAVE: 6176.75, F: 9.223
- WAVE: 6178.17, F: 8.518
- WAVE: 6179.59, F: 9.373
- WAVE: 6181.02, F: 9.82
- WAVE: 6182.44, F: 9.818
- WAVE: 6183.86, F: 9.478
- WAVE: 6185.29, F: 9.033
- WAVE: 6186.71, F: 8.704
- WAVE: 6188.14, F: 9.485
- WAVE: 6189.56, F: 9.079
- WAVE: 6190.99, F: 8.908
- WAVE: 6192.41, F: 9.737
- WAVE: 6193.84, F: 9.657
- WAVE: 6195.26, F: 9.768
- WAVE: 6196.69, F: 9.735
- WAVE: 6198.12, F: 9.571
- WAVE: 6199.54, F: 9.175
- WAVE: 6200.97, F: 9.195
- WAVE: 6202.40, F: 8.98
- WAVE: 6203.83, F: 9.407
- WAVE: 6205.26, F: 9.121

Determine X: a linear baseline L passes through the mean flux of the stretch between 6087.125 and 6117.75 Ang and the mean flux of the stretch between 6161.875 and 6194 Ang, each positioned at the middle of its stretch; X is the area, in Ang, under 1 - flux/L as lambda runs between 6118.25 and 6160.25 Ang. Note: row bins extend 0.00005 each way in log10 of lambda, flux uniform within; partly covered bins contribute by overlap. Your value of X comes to 0.4 Ang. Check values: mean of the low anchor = 9.45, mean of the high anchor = 9.08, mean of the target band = 9.2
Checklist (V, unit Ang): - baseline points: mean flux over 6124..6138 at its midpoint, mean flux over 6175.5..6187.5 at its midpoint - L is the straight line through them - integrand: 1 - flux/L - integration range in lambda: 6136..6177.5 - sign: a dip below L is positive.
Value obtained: 1.3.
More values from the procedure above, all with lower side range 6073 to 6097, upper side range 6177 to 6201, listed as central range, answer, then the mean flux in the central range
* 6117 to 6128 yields 0.2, 9.16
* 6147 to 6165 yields 0.8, 8.93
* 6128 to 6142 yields 0.2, 9.24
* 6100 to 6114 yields -0.2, 9.49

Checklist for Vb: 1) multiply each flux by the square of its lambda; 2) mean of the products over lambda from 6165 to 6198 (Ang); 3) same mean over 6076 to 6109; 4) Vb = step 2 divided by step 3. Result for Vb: 1.01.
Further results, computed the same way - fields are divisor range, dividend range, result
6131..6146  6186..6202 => 1.04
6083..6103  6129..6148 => 1.00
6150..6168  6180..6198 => 1.07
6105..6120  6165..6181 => 0.97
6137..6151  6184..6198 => 1.04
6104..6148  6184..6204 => 1.02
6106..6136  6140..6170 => 0.96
